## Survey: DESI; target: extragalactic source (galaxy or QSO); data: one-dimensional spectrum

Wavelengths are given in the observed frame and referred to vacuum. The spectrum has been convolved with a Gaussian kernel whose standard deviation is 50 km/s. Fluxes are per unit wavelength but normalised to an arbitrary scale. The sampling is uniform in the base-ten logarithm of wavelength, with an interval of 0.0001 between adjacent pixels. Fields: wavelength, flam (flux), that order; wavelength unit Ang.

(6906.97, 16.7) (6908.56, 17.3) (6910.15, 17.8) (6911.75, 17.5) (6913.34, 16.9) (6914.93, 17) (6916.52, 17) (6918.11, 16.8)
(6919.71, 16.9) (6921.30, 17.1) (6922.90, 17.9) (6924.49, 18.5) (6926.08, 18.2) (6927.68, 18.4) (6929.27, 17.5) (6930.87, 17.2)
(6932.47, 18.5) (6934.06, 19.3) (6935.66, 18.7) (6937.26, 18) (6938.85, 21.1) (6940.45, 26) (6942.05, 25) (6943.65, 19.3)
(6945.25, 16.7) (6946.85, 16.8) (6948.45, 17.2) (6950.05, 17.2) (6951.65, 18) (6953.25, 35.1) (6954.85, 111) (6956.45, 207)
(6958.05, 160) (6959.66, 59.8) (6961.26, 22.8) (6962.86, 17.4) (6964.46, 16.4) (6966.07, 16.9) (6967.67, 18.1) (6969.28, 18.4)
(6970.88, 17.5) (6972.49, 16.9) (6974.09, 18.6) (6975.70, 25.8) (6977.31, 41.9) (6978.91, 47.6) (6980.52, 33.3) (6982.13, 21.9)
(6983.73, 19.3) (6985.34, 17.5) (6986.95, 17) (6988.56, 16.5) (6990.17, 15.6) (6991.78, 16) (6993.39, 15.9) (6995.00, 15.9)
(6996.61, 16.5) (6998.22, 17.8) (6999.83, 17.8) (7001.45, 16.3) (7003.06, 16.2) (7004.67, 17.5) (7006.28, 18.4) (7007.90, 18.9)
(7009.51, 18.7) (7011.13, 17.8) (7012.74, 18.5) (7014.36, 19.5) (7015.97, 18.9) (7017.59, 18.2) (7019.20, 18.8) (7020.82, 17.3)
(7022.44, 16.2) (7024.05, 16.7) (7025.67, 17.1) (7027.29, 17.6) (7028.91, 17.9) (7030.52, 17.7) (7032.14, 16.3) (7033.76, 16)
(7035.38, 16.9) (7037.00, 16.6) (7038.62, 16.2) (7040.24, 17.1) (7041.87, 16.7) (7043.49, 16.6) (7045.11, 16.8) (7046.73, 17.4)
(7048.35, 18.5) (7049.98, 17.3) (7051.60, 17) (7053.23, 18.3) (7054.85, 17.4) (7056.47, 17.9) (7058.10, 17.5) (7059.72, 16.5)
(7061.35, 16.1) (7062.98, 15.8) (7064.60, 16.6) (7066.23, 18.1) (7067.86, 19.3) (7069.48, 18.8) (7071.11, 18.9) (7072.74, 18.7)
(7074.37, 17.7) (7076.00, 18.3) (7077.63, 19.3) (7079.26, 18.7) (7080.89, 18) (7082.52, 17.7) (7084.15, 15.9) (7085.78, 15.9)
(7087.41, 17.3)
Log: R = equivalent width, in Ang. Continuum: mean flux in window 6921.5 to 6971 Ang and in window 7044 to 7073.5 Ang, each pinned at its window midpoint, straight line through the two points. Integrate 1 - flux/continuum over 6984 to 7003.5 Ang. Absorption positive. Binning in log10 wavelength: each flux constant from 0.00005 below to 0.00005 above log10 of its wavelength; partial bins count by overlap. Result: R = 7.55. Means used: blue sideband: 34.2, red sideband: 17.6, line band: 16.7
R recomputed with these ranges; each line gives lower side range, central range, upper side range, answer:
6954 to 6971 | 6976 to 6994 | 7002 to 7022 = 8.0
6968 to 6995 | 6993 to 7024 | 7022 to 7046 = 2.8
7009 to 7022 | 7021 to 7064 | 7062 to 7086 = 2.7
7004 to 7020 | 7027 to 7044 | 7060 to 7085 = 1.3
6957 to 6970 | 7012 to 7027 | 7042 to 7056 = 5.0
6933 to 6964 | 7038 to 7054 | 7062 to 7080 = 4.2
